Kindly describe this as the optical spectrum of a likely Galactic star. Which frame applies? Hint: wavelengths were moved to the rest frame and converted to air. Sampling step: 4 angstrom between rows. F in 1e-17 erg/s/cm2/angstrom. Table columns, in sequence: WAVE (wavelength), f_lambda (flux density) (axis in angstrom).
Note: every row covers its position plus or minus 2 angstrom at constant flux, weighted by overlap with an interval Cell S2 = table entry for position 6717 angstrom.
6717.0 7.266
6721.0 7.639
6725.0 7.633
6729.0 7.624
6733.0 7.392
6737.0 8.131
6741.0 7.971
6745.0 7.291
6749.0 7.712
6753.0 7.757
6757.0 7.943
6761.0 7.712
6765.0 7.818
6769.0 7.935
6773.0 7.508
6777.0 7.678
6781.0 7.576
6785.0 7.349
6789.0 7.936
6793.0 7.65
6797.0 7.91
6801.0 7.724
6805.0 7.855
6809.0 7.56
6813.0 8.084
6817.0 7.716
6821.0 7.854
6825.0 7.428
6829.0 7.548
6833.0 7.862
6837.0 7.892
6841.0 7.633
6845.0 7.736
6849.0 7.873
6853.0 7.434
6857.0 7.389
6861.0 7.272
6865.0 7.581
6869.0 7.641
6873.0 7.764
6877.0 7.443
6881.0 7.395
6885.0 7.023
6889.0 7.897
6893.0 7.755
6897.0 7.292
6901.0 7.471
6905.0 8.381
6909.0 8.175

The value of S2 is 7.266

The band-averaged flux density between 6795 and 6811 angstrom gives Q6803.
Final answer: 7.76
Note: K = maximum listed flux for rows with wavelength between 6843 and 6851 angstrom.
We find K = 7.873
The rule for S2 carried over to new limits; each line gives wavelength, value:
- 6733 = 7.392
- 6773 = 7.508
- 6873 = 7.764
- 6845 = 7.736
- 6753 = 7.757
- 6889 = 7.897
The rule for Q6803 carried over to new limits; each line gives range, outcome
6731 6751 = 7.7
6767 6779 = 7.71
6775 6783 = 7.63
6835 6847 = 7.75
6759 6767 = 7.76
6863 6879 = 7.61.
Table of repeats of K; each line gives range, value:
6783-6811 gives 7.936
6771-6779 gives 7.678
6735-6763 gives 8.131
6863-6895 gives 7.897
